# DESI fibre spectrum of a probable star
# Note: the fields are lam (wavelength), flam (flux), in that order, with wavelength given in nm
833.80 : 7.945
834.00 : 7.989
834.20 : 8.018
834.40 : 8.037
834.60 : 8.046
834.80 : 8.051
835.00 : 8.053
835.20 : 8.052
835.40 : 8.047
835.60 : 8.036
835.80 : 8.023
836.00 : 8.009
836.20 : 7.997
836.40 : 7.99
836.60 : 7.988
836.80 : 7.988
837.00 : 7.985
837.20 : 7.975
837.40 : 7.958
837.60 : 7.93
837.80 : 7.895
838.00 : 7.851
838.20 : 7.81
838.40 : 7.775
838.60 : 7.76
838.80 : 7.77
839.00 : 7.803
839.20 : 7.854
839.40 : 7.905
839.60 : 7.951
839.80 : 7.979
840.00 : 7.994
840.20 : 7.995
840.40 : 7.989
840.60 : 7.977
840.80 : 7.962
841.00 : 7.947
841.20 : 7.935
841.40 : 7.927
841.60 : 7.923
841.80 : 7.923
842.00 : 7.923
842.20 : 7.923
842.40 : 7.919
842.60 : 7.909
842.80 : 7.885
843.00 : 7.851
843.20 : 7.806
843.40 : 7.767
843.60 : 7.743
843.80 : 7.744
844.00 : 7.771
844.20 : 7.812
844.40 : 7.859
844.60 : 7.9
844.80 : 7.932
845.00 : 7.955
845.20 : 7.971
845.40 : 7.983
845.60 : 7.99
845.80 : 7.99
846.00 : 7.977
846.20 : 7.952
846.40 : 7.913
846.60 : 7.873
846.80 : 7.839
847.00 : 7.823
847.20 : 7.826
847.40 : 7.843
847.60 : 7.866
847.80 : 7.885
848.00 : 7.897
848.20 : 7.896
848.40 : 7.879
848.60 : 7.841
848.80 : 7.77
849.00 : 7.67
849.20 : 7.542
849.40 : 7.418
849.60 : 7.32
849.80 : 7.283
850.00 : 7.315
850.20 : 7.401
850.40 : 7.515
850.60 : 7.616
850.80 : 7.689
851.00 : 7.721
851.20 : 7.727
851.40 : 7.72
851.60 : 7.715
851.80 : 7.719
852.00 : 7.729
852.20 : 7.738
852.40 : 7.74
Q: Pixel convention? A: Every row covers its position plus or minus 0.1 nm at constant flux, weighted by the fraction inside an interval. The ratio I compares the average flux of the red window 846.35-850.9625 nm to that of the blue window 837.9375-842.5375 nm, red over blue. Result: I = 0.97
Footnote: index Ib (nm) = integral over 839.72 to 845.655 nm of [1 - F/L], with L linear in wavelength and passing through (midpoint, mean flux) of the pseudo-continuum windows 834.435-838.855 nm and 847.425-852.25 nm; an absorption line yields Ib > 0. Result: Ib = -0.06 nm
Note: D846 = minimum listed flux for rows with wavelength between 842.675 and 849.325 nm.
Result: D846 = 7.542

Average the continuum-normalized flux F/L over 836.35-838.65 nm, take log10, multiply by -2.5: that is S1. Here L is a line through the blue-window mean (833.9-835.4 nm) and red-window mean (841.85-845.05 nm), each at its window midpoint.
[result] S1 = 0.01 mag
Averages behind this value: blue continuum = 8.04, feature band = 7.91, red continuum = 7.86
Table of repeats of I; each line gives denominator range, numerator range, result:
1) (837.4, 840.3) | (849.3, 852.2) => 0.96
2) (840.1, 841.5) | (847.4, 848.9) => 0.99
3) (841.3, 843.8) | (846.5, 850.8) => 0.98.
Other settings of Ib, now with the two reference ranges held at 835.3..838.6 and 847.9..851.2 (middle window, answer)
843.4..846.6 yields -0.07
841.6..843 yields -0.02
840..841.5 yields -0.02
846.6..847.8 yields -0.03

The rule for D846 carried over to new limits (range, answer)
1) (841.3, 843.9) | 7.743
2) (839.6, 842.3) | 7.923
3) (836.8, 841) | 7.76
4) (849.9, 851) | 7.315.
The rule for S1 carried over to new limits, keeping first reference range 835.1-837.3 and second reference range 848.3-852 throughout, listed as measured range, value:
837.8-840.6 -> 0.01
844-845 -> -0.01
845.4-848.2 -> -0.03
